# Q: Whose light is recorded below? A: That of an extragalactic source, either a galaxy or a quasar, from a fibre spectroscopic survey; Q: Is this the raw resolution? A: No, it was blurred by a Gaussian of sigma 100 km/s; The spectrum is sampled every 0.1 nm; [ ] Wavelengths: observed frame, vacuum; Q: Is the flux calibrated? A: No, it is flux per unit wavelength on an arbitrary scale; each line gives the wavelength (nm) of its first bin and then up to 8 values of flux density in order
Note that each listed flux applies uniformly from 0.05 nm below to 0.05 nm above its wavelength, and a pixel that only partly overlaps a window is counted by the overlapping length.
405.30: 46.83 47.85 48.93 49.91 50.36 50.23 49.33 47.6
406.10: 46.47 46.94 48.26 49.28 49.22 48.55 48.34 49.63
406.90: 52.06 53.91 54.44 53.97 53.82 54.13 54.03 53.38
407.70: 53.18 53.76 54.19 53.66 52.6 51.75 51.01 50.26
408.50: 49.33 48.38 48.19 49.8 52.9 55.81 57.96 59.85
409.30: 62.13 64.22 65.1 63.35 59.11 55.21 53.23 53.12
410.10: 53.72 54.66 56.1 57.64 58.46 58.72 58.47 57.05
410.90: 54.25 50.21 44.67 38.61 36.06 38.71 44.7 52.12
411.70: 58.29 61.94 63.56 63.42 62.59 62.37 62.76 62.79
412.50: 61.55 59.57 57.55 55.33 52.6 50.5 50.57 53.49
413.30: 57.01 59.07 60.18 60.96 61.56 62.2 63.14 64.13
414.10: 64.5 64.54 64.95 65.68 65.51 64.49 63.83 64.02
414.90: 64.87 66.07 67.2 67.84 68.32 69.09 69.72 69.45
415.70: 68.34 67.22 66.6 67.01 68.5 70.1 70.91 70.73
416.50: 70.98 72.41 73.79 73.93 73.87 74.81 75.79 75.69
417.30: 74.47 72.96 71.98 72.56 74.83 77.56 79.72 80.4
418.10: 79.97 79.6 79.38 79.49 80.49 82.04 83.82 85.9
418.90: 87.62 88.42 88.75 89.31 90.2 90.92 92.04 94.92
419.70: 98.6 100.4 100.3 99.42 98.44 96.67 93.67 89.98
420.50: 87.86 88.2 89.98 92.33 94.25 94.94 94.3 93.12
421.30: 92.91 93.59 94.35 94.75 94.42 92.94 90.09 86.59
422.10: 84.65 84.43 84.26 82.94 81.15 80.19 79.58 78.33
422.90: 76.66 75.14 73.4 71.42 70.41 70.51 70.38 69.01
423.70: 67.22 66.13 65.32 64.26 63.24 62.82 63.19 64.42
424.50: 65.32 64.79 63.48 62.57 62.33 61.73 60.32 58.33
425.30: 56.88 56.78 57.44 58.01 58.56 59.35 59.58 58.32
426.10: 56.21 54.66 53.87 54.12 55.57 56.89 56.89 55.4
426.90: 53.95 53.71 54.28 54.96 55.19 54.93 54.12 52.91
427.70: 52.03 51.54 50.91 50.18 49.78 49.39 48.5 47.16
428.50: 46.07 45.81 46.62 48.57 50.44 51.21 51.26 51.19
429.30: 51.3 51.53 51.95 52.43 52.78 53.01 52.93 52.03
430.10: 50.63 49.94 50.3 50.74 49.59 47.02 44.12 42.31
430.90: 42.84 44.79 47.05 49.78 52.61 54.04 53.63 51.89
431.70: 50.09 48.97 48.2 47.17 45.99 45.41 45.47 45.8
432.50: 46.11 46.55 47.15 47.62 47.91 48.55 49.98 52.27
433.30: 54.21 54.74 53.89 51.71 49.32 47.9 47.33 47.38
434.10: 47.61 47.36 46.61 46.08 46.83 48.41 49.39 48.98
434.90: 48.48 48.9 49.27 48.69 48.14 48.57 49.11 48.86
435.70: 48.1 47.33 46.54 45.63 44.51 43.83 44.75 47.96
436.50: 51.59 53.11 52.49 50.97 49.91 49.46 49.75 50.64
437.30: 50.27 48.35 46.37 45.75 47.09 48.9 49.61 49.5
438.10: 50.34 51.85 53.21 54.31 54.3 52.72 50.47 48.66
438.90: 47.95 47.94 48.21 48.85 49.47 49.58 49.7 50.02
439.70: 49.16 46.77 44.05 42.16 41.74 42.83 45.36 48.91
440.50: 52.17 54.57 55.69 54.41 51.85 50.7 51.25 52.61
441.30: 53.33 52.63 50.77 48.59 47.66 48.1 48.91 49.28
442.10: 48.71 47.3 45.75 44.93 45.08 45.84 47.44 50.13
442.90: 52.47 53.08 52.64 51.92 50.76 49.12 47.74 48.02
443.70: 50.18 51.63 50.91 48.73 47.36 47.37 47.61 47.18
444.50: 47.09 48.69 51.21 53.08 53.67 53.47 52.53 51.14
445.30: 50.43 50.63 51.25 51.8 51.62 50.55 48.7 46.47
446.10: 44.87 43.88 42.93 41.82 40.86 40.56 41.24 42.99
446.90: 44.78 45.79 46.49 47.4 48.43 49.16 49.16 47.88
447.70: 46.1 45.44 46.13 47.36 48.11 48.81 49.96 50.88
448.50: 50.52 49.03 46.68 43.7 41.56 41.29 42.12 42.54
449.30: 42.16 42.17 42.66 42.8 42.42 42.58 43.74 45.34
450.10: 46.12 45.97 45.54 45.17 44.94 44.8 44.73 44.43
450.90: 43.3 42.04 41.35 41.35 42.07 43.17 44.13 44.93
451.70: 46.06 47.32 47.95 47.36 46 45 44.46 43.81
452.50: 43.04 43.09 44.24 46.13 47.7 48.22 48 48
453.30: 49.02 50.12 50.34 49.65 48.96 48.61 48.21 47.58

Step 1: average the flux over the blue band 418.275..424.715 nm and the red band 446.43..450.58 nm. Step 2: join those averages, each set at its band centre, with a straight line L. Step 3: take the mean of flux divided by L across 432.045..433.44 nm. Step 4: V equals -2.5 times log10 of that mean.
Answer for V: 0.36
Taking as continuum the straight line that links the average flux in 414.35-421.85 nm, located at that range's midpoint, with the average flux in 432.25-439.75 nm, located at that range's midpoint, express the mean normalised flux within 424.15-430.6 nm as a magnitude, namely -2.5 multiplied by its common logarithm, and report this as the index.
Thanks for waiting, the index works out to 0.18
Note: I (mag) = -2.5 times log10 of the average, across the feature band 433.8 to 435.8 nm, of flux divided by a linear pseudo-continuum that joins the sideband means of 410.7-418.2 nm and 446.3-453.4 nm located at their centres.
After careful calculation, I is 0.109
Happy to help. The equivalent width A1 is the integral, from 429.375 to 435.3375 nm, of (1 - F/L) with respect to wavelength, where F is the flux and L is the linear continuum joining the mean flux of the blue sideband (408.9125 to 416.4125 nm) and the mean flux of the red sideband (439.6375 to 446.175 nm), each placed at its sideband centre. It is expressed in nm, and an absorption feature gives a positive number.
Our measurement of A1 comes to 0.45 nm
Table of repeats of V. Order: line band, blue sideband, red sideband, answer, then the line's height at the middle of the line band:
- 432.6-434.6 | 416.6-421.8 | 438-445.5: 0.27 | 62.9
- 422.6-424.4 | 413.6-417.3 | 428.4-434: -0.19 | 58.5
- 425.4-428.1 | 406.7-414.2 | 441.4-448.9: -0.06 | 52.1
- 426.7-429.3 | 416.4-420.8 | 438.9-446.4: 0.34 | 70.4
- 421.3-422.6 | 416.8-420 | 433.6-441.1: -0.15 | 76.8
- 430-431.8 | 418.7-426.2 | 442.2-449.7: 0.35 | 67.4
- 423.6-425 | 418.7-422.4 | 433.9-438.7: 0.26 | 81.6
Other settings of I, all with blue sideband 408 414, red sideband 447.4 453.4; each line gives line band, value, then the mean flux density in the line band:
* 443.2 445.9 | -0.074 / 50.2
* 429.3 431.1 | 0.028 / 49.3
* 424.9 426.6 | -0.115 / 57.6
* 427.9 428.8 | 0.065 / 48.1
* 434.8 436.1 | 0.027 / 48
